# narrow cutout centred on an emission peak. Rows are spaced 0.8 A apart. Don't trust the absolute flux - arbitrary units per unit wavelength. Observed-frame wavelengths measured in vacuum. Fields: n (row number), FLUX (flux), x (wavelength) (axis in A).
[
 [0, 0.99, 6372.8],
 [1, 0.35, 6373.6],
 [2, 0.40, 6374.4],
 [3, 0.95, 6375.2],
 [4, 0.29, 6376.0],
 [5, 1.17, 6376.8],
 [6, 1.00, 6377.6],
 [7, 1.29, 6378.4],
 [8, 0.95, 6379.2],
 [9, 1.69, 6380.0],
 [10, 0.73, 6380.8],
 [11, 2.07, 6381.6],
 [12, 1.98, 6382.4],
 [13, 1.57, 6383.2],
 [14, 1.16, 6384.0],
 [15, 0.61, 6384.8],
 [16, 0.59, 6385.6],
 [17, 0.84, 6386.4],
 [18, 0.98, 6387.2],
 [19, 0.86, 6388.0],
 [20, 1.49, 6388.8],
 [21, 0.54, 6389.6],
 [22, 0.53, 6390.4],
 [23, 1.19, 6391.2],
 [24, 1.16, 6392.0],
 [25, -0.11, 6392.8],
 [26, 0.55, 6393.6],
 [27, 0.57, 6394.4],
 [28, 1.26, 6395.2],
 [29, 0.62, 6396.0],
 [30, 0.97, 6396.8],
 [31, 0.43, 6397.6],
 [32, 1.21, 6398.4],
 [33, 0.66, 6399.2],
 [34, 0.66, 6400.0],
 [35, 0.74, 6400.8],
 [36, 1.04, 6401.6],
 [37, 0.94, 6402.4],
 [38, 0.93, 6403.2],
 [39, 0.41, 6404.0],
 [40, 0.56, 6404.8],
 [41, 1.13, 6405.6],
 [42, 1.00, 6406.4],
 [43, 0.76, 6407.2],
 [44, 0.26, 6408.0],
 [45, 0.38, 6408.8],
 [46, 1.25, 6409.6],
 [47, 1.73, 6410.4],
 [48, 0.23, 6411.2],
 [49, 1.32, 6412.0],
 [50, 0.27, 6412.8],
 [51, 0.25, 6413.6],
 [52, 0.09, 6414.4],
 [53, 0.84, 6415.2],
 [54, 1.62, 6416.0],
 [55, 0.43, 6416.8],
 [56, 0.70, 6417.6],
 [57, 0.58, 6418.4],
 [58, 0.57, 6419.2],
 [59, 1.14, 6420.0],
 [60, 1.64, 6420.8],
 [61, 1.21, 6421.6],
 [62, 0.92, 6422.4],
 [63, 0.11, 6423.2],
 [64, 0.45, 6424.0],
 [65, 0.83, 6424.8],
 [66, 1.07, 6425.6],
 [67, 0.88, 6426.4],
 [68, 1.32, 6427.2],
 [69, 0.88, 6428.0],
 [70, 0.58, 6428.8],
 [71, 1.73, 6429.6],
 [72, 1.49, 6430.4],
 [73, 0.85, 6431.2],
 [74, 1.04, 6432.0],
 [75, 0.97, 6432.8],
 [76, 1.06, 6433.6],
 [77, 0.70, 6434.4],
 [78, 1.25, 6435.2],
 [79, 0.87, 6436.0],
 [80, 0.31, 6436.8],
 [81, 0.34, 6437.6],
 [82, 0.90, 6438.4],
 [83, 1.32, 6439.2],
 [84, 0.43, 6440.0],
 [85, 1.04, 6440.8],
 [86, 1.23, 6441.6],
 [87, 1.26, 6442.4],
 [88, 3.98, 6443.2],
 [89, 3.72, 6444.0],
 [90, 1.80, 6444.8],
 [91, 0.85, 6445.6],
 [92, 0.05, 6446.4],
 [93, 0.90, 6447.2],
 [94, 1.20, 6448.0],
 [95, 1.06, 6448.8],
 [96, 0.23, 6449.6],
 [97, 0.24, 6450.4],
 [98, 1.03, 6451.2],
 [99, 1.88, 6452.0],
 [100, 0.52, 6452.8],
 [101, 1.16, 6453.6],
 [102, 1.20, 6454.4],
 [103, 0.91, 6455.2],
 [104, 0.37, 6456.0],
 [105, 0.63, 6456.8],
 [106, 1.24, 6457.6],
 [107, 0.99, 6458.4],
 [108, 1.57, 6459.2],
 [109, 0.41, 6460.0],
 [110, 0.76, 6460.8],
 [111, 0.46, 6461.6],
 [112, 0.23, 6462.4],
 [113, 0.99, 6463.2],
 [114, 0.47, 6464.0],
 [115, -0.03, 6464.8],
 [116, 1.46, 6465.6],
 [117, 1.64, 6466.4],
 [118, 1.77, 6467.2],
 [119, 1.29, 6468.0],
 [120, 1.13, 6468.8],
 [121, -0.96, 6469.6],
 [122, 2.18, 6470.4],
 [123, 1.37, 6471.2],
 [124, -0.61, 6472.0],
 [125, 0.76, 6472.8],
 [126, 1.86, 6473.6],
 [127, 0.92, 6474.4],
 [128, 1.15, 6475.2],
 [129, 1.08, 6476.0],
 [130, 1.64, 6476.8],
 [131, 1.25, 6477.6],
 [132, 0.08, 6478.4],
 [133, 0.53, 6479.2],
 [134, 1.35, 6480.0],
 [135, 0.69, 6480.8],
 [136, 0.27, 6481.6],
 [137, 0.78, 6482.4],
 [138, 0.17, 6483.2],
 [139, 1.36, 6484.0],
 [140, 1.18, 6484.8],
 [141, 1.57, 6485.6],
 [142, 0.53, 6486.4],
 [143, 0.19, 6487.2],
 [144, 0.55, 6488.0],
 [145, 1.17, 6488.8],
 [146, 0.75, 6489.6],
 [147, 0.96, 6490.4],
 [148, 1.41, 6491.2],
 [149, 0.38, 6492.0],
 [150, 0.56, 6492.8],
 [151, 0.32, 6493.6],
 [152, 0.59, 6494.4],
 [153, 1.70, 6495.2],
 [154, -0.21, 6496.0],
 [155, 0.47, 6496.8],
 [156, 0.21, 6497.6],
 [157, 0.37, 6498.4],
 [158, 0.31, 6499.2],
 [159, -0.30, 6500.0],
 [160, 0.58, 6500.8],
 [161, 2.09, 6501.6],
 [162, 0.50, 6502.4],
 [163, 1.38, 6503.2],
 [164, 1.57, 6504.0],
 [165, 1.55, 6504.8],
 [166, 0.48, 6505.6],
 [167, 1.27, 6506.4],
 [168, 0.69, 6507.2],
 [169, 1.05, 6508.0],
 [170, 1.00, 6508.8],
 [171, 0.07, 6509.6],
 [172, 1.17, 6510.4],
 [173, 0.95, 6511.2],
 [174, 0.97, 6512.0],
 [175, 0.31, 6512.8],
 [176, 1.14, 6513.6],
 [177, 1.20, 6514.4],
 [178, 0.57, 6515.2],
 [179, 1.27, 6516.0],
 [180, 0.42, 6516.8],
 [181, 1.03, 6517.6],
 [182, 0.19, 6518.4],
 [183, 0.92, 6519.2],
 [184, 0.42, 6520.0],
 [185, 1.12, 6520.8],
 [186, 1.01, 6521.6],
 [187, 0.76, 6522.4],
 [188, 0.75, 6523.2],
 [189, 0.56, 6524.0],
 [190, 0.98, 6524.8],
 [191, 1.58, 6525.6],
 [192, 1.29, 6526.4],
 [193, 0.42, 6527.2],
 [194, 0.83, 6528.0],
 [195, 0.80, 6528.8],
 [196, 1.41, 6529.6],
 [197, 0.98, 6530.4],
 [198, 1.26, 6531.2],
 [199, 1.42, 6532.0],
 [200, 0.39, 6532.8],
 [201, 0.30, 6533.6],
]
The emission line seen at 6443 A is [O III] 5007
